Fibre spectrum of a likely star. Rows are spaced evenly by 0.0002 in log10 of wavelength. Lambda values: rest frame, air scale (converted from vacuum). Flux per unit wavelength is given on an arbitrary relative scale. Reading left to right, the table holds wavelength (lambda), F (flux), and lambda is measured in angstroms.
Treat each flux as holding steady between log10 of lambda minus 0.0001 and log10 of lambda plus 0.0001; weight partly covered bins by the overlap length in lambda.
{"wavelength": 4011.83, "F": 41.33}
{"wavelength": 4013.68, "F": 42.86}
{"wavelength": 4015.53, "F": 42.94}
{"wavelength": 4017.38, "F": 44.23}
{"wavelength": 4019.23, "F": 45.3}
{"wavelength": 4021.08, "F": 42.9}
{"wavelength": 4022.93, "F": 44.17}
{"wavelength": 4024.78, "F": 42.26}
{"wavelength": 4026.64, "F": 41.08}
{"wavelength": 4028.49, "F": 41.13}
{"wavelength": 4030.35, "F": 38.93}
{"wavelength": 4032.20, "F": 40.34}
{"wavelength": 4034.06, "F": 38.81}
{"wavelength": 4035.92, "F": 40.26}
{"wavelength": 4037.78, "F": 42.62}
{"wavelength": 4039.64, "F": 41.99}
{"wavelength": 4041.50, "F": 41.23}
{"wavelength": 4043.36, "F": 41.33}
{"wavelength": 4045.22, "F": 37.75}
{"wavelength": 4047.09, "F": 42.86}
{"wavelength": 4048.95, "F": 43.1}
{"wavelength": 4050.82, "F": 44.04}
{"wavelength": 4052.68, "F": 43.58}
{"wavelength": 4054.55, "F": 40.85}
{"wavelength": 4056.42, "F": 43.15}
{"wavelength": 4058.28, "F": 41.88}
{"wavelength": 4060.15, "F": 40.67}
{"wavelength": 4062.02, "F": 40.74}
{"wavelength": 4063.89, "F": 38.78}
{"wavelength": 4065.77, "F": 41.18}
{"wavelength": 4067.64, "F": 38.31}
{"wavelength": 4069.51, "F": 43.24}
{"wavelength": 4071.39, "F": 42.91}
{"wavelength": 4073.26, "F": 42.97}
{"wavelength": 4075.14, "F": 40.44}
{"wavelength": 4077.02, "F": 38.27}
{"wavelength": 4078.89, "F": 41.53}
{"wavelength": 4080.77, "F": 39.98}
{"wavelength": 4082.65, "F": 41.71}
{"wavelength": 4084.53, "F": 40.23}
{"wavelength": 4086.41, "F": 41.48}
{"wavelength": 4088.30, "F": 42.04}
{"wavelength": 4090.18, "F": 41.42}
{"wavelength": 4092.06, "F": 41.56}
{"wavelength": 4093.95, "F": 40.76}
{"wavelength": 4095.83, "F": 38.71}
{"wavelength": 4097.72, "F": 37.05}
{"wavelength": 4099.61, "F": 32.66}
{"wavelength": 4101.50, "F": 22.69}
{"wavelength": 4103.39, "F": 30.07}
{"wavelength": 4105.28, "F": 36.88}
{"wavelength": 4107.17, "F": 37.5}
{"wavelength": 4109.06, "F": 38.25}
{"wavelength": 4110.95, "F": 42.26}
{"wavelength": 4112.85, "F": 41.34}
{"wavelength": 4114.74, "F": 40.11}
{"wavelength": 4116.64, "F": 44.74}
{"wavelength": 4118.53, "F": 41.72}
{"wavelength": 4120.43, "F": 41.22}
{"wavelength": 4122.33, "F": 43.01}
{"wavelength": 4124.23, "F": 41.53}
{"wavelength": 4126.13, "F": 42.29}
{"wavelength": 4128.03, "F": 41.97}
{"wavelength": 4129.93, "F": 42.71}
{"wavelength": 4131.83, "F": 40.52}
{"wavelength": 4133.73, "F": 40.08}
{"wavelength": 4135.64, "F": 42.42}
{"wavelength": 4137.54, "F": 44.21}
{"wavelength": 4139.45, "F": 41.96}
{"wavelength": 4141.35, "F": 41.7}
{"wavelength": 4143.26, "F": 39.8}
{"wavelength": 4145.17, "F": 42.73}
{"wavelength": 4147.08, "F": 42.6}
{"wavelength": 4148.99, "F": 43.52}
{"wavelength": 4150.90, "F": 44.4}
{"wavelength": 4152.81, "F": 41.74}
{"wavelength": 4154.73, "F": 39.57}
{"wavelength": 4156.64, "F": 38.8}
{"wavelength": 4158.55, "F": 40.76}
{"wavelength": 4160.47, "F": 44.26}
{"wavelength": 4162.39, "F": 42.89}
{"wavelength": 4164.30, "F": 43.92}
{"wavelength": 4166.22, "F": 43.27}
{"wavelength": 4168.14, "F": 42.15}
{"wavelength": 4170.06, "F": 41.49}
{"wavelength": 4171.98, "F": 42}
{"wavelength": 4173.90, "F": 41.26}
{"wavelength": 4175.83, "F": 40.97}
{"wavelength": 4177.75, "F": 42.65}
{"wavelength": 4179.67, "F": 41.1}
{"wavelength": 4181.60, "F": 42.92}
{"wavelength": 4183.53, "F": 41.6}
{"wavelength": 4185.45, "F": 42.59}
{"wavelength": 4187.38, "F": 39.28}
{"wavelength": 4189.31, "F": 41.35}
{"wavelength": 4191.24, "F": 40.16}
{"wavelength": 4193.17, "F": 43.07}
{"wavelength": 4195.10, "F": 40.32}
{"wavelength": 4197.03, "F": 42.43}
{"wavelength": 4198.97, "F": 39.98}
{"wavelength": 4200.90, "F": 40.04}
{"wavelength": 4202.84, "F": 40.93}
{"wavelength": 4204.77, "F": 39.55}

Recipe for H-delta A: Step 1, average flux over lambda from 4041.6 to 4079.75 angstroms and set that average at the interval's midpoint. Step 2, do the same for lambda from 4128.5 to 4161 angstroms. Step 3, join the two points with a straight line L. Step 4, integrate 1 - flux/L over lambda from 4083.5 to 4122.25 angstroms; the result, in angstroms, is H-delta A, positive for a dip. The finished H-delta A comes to 2.7 angstroms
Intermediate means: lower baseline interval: 41.4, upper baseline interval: 41.8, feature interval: 38.7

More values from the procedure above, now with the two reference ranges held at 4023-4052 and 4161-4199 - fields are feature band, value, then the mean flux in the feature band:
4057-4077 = 0.2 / 41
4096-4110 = 2.6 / 33.9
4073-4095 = 0.3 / 41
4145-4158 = 0.0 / 41.8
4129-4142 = -0.1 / 42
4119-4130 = -0.1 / 42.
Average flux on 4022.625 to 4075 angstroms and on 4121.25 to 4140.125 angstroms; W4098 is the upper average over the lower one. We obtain 1.0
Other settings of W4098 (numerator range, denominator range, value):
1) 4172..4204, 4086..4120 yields 1.08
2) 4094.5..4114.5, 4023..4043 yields 0.88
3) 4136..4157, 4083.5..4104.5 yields 1.13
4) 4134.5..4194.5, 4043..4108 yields 1.06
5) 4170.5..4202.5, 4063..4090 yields 1.01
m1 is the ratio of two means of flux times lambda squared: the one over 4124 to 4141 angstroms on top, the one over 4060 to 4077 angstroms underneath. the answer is 1.1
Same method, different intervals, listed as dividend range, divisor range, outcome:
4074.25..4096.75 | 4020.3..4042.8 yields 1.01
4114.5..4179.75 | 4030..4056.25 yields 1.07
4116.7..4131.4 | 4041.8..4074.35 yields 1.05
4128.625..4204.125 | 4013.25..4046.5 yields 1.07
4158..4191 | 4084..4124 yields 1.12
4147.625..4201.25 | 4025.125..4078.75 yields 1.08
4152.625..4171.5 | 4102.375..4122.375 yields 1.09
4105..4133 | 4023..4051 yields 1.04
